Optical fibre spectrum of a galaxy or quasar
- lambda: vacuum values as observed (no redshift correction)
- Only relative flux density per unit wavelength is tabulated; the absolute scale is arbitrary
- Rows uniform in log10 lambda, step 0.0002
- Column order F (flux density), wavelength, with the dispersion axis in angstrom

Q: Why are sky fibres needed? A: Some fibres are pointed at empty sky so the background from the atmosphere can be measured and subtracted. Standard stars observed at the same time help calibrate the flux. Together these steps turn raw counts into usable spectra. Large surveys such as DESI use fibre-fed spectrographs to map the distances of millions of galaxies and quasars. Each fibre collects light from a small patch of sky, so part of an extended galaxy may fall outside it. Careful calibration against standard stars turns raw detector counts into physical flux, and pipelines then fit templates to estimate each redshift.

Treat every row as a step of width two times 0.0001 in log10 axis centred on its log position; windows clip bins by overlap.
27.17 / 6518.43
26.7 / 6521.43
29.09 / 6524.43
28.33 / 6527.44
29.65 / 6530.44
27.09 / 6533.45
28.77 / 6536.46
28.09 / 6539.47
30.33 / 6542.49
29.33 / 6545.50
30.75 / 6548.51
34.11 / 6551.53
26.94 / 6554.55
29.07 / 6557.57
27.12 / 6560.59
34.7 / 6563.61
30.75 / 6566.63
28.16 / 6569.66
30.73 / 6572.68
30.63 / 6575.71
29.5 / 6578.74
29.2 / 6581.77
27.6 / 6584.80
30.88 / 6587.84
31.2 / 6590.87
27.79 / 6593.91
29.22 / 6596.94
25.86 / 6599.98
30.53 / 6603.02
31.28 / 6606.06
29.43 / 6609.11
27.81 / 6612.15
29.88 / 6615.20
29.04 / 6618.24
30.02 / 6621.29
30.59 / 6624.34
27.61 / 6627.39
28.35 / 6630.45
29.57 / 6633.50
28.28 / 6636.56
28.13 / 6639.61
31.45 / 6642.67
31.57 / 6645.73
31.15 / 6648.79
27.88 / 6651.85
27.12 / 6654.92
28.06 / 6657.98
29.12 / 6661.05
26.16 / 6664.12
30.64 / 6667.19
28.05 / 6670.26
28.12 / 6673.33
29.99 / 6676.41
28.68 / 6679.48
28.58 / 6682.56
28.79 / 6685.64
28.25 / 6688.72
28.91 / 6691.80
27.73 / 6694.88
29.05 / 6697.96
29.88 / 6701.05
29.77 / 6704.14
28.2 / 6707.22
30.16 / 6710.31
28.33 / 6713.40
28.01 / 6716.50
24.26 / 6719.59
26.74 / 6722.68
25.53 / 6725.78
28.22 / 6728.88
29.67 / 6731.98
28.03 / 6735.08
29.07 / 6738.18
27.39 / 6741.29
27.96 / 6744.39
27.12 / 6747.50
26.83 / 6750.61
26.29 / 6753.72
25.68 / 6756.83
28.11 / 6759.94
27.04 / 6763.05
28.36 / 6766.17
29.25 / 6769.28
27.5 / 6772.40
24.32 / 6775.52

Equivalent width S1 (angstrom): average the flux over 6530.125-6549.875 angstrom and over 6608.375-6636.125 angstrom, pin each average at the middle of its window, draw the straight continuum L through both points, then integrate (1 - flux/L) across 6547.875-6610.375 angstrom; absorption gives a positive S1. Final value -1.4 angstrom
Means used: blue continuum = 29.1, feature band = 29.8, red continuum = 29.1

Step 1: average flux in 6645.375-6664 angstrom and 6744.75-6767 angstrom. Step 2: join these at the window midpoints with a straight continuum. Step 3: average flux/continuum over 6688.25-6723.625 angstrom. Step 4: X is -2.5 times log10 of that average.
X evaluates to -0.02 mag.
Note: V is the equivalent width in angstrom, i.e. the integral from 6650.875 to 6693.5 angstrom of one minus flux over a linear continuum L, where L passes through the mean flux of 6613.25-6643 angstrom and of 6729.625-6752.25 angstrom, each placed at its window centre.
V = 0.4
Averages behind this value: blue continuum 29.2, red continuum 28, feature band 28.5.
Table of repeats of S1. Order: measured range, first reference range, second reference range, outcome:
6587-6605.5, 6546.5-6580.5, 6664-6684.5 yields 0.30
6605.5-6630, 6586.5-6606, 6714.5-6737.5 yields -0.24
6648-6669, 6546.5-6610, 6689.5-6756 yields 0.19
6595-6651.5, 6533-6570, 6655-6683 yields -0.76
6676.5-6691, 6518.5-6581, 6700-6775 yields -0.26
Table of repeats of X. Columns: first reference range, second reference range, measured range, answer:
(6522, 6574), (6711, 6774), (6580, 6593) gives -0.018 mag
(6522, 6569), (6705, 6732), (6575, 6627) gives -0.017 mag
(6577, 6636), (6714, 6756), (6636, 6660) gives -0.024 mag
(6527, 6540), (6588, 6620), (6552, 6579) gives -0.041 mag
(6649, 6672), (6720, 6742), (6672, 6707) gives -0.032 mag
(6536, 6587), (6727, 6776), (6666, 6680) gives -0.022 mag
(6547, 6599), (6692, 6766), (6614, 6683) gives -0.007 mag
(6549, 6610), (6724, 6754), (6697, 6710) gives -0.045 mag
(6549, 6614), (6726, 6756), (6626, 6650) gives -0.020 mag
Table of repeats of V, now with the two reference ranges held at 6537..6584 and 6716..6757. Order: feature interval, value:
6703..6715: -0.62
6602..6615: -0.25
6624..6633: 0.05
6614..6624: -0.25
